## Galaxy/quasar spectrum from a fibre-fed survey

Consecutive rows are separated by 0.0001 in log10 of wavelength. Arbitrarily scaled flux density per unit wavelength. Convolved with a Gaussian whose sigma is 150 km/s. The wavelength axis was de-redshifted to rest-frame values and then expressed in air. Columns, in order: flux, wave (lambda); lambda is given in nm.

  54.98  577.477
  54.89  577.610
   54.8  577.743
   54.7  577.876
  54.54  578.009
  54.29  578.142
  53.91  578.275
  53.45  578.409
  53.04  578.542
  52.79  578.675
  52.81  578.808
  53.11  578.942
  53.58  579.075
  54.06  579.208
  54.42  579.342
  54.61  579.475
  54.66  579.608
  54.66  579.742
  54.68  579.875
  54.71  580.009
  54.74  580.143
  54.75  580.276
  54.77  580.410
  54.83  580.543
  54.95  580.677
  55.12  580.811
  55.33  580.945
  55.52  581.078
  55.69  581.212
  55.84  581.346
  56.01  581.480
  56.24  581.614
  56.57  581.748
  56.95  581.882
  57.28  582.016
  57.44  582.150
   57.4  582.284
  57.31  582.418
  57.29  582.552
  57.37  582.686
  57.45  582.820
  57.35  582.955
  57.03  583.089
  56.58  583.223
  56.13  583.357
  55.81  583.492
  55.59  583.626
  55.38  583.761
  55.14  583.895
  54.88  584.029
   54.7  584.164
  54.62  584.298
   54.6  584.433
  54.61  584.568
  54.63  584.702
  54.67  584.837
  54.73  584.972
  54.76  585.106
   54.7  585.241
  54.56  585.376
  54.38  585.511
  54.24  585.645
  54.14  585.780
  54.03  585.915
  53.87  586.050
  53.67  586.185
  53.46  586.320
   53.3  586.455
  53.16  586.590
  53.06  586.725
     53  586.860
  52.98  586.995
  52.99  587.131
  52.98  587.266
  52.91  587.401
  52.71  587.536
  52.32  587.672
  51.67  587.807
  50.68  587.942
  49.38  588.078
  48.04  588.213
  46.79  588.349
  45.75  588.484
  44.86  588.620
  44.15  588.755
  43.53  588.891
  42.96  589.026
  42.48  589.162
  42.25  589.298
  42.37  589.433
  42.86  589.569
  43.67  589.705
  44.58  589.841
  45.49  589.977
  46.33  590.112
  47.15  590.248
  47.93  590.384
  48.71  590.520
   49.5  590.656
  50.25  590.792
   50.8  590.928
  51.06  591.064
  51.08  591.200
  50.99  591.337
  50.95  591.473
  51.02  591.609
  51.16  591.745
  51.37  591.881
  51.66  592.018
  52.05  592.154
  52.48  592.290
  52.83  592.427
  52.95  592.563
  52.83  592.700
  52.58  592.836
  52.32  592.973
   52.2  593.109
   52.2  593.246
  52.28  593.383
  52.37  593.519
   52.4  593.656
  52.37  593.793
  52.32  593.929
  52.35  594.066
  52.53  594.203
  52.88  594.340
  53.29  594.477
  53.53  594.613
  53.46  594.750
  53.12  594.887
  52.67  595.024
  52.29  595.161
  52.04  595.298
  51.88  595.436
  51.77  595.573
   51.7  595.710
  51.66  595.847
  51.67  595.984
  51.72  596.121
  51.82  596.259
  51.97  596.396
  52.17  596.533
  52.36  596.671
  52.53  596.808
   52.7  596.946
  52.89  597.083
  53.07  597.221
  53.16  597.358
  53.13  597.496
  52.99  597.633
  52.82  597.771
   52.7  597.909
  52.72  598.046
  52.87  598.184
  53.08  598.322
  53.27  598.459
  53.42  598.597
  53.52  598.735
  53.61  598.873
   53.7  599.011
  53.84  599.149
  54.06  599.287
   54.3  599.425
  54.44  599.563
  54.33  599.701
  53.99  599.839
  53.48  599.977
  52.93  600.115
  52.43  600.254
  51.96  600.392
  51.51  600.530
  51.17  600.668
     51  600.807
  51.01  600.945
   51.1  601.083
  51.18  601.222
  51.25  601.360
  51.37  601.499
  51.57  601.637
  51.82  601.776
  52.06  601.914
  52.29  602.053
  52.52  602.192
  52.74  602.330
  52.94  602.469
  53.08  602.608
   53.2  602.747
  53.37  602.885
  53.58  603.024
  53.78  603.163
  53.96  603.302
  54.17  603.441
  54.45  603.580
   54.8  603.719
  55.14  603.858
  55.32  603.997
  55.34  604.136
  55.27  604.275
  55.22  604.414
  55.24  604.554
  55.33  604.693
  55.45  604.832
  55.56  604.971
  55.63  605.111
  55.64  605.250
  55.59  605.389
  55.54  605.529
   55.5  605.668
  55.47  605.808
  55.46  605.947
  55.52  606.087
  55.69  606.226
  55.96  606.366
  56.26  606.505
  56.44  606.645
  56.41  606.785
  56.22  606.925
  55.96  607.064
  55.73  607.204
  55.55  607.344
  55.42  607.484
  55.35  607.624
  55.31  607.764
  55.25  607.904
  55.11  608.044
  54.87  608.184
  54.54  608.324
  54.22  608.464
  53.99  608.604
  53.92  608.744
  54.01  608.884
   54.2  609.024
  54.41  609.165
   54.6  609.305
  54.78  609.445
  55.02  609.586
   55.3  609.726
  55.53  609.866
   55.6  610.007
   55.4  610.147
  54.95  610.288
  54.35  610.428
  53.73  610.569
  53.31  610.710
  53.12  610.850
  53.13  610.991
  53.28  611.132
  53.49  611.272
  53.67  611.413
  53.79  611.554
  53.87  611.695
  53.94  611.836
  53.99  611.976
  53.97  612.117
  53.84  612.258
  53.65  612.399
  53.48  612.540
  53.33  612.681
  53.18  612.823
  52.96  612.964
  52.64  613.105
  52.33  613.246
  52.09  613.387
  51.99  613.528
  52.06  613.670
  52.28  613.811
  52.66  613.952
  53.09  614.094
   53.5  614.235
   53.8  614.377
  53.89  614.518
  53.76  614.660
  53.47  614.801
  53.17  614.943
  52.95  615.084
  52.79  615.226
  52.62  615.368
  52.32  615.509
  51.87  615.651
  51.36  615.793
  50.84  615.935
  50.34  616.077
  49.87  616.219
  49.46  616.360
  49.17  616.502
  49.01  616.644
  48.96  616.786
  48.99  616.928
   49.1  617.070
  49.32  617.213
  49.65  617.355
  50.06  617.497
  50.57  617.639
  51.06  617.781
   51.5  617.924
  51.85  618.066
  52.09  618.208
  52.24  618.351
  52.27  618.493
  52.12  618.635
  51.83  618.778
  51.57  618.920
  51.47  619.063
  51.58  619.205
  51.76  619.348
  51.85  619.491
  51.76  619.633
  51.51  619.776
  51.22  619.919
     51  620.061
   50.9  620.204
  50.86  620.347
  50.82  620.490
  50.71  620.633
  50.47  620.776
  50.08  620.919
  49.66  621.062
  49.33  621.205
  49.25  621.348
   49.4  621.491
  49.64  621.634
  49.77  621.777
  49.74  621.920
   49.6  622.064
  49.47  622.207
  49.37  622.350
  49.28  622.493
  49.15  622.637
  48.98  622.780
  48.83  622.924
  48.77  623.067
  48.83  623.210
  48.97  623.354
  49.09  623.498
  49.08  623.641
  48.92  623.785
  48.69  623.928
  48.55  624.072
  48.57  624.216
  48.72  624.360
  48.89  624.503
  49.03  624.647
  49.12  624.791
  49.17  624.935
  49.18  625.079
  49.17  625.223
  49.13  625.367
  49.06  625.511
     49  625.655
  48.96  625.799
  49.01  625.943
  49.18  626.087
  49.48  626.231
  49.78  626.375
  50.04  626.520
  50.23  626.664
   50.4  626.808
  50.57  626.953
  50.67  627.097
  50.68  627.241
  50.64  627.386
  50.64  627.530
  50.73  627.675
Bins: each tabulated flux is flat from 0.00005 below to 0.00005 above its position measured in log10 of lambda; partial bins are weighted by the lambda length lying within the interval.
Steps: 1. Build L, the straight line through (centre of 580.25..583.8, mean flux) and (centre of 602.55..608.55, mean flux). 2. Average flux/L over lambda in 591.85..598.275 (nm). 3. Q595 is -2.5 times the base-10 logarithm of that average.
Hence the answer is 0.064 mag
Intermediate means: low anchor 56.2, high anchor 55.1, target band 52.5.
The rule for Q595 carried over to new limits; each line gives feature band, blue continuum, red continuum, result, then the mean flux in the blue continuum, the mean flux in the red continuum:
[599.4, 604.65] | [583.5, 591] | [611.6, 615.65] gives -0.02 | 50.7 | 53.1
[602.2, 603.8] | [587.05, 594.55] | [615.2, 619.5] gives -0.07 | 49.7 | 50.9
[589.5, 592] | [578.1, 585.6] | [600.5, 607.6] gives 0.13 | 55.2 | 54.2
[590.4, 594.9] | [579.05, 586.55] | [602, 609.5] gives 0.07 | 55.3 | 54.8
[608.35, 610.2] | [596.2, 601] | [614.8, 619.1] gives -0.06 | 52.9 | 51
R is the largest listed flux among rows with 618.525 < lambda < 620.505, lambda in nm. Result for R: 52.12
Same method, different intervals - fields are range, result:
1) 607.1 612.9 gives 55.73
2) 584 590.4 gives 54.88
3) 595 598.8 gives 53.52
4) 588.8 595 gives 53.53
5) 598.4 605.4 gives 55.64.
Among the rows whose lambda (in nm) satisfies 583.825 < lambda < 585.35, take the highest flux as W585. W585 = 55.14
